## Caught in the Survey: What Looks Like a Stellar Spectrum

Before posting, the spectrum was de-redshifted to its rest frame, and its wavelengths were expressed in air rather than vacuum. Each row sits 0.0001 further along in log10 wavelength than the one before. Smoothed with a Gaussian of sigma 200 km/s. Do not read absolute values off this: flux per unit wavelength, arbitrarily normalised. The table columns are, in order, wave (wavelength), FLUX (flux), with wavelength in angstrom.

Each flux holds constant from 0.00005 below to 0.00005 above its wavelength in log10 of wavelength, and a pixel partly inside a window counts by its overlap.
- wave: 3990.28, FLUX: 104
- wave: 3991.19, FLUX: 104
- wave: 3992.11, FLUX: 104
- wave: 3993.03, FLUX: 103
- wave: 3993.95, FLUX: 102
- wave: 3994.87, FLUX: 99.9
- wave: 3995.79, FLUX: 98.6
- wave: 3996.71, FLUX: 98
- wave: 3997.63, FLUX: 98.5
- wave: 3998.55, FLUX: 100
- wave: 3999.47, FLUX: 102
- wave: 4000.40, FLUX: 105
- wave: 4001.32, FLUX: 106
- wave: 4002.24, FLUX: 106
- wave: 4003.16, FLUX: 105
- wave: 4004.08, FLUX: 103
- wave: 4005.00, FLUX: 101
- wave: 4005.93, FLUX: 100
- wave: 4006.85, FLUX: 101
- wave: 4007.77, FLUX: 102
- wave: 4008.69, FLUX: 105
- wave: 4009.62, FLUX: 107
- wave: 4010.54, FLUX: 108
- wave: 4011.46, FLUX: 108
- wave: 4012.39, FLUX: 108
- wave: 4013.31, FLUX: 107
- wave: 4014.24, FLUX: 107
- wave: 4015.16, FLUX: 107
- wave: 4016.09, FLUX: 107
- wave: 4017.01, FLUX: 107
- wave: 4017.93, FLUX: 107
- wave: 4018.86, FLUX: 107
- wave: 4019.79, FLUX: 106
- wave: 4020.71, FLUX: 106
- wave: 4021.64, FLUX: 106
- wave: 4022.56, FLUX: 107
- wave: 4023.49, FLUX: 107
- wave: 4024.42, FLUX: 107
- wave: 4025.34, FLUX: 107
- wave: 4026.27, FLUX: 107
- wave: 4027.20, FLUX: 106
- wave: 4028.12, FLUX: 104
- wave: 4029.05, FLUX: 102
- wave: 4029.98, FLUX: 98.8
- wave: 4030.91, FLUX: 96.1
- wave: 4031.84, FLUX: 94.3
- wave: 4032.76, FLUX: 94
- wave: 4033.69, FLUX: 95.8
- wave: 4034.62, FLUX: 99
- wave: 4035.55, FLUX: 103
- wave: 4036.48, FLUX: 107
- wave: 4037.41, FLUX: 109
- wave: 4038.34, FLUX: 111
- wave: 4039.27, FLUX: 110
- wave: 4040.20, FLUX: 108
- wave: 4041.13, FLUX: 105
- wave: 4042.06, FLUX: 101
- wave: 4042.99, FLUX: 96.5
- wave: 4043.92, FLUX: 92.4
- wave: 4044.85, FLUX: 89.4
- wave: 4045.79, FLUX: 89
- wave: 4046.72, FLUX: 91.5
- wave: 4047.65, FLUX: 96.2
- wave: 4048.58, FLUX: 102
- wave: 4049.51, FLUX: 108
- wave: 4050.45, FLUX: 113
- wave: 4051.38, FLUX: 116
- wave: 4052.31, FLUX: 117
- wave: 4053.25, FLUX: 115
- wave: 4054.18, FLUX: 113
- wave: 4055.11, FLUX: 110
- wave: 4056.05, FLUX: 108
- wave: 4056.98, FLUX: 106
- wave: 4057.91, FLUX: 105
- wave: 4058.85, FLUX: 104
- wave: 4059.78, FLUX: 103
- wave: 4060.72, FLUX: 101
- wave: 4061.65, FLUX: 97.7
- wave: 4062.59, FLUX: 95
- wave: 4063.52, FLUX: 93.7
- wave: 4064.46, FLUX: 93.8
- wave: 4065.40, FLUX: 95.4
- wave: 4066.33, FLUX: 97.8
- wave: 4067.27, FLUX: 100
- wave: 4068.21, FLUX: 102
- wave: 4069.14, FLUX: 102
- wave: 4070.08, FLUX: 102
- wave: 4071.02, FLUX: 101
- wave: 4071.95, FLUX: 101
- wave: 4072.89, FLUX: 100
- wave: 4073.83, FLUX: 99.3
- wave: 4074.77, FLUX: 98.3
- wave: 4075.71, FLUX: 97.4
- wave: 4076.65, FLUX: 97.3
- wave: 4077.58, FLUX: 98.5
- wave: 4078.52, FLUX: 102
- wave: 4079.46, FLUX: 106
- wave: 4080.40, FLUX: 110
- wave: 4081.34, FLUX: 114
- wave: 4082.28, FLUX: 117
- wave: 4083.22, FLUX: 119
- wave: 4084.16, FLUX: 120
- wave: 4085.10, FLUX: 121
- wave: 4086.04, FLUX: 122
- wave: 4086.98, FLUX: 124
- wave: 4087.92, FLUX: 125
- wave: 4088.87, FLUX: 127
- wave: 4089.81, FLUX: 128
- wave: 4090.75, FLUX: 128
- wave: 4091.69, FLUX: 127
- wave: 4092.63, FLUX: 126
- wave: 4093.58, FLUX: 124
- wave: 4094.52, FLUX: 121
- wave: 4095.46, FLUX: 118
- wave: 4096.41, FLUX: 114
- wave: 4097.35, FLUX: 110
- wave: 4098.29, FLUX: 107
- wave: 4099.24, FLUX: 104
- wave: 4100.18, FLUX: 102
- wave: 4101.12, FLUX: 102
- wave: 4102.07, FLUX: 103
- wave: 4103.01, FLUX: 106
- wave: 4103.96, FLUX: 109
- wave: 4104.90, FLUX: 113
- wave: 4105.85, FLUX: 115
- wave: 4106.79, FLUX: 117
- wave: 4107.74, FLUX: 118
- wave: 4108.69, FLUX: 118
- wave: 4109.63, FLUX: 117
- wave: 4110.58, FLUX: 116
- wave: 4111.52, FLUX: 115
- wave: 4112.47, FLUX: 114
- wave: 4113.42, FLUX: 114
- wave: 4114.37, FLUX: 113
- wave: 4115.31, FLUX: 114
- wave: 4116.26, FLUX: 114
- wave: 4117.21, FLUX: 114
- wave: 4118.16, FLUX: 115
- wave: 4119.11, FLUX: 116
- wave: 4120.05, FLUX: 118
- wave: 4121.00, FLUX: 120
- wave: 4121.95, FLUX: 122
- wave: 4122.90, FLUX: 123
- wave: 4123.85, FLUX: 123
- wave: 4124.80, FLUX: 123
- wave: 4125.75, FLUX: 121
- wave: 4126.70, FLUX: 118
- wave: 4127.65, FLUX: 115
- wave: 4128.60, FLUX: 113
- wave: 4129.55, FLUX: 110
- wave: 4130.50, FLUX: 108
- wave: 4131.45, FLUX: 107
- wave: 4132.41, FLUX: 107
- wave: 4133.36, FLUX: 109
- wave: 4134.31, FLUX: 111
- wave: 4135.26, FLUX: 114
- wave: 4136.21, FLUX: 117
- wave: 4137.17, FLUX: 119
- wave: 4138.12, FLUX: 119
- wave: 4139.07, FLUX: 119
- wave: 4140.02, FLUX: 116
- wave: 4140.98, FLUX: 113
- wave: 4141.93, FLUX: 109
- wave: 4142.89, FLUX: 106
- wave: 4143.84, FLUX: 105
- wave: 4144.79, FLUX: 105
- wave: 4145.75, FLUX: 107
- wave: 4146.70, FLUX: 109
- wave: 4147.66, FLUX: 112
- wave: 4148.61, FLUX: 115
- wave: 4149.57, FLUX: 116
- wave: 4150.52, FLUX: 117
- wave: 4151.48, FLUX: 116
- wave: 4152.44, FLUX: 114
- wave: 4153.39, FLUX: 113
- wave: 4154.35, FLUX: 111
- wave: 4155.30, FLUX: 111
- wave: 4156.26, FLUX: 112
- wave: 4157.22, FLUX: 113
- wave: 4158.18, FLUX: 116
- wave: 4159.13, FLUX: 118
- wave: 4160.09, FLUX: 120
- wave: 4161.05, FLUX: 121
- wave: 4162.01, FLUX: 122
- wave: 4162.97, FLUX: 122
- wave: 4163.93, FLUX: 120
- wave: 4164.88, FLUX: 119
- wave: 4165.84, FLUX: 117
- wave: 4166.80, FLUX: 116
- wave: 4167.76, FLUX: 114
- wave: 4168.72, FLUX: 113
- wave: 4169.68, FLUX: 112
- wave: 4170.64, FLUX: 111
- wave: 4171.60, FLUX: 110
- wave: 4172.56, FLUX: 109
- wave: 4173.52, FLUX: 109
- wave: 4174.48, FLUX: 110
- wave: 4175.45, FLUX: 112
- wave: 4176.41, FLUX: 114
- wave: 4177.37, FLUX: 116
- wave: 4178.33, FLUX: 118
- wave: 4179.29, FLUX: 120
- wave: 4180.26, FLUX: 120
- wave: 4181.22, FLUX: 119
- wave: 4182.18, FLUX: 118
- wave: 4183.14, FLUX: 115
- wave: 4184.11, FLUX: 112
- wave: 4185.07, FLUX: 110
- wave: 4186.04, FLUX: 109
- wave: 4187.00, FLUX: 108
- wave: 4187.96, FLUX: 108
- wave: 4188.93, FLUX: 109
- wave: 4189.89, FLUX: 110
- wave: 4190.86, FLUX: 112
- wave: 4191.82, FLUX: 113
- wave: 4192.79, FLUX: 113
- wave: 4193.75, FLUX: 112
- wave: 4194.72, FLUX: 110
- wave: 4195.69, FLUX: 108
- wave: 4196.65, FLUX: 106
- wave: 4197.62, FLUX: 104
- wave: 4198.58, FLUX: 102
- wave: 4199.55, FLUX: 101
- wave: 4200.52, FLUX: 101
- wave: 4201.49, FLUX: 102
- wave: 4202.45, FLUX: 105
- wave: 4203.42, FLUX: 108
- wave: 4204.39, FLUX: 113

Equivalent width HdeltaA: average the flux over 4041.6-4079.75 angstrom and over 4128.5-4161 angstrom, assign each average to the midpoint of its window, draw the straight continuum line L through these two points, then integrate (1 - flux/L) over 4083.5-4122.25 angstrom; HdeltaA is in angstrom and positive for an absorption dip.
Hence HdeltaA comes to -3.4 angstrom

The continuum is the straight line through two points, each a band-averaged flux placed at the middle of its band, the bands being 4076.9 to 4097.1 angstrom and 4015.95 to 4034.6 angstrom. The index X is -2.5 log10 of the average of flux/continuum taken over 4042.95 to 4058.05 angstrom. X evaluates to 0.05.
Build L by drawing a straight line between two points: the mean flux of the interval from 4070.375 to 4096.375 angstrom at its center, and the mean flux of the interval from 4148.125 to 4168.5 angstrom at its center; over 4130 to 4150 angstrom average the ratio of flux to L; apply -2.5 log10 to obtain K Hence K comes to 0.04 mag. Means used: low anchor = 114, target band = 112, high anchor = 116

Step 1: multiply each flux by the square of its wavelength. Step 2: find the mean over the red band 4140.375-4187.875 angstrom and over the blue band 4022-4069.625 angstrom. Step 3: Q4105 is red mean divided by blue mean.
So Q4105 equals 1.2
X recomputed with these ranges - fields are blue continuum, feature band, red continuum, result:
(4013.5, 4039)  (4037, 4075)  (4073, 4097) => 0.07 mag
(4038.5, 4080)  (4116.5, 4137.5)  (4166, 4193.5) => -0.07 mag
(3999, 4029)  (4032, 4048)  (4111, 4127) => 0.09 mag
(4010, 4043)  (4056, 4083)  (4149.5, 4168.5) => 0.07 mag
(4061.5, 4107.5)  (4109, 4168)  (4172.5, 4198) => -0.04 mag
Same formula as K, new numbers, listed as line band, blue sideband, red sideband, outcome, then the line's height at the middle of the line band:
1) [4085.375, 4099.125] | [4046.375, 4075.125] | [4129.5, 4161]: -0.14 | 107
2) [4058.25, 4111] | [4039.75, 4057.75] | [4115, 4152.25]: -0.01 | 108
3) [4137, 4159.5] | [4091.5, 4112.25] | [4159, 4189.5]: 0.01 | 114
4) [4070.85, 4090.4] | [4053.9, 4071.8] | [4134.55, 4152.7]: -0.07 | 104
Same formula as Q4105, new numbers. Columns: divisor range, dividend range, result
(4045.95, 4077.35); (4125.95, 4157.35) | 1.14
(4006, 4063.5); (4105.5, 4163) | 1.16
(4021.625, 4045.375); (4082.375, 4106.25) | 1.17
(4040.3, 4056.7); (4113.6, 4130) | 1.17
